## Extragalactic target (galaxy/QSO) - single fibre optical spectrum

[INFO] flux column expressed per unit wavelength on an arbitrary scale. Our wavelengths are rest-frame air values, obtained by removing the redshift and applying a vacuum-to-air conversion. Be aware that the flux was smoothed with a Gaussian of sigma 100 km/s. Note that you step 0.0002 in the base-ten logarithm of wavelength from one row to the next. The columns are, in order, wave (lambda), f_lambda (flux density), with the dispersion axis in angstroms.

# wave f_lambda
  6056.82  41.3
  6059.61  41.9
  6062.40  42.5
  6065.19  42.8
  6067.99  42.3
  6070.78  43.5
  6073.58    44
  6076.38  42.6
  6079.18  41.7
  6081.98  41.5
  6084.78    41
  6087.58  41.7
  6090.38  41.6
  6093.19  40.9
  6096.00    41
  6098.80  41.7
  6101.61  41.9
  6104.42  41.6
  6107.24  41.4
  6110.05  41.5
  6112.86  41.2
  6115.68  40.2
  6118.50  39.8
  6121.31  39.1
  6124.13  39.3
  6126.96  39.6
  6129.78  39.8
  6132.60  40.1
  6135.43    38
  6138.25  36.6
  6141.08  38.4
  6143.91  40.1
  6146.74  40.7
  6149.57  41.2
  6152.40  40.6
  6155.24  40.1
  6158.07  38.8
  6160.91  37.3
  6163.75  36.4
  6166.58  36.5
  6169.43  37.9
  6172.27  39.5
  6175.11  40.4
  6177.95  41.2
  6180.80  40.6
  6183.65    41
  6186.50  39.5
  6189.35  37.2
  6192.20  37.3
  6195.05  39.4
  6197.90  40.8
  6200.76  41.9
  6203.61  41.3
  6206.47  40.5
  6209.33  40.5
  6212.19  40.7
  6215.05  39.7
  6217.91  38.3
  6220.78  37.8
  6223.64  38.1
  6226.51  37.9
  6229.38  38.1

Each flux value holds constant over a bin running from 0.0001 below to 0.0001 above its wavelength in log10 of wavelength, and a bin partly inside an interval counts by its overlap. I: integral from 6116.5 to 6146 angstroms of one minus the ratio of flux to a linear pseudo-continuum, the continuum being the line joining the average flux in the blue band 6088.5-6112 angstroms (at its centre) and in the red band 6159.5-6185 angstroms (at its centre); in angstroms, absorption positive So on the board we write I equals 0.9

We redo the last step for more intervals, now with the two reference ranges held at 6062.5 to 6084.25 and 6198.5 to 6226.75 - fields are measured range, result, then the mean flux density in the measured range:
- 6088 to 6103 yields 0.2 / 41.4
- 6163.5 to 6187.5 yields 0.7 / 39.4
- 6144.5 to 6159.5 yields 0.3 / 40.3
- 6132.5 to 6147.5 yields 0.9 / 38.8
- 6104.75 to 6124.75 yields 0.6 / 40.5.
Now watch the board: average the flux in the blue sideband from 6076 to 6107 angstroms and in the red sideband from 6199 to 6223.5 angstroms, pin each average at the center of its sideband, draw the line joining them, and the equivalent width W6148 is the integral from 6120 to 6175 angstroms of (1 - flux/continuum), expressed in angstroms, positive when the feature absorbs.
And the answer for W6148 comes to 2.5 angstroms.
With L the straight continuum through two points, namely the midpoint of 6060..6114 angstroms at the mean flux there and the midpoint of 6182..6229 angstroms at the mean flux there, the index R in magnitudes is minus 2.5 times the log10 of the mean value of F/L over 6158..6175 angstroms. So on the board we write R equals 0.067 mag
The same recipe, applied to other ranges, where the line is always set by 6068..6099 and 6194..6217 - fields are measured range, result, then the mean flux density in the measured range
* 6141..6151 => 0.02 mag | 40.3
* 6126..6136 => 0.05 mag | 39.5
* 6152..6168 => 0.08 mag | 38.1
